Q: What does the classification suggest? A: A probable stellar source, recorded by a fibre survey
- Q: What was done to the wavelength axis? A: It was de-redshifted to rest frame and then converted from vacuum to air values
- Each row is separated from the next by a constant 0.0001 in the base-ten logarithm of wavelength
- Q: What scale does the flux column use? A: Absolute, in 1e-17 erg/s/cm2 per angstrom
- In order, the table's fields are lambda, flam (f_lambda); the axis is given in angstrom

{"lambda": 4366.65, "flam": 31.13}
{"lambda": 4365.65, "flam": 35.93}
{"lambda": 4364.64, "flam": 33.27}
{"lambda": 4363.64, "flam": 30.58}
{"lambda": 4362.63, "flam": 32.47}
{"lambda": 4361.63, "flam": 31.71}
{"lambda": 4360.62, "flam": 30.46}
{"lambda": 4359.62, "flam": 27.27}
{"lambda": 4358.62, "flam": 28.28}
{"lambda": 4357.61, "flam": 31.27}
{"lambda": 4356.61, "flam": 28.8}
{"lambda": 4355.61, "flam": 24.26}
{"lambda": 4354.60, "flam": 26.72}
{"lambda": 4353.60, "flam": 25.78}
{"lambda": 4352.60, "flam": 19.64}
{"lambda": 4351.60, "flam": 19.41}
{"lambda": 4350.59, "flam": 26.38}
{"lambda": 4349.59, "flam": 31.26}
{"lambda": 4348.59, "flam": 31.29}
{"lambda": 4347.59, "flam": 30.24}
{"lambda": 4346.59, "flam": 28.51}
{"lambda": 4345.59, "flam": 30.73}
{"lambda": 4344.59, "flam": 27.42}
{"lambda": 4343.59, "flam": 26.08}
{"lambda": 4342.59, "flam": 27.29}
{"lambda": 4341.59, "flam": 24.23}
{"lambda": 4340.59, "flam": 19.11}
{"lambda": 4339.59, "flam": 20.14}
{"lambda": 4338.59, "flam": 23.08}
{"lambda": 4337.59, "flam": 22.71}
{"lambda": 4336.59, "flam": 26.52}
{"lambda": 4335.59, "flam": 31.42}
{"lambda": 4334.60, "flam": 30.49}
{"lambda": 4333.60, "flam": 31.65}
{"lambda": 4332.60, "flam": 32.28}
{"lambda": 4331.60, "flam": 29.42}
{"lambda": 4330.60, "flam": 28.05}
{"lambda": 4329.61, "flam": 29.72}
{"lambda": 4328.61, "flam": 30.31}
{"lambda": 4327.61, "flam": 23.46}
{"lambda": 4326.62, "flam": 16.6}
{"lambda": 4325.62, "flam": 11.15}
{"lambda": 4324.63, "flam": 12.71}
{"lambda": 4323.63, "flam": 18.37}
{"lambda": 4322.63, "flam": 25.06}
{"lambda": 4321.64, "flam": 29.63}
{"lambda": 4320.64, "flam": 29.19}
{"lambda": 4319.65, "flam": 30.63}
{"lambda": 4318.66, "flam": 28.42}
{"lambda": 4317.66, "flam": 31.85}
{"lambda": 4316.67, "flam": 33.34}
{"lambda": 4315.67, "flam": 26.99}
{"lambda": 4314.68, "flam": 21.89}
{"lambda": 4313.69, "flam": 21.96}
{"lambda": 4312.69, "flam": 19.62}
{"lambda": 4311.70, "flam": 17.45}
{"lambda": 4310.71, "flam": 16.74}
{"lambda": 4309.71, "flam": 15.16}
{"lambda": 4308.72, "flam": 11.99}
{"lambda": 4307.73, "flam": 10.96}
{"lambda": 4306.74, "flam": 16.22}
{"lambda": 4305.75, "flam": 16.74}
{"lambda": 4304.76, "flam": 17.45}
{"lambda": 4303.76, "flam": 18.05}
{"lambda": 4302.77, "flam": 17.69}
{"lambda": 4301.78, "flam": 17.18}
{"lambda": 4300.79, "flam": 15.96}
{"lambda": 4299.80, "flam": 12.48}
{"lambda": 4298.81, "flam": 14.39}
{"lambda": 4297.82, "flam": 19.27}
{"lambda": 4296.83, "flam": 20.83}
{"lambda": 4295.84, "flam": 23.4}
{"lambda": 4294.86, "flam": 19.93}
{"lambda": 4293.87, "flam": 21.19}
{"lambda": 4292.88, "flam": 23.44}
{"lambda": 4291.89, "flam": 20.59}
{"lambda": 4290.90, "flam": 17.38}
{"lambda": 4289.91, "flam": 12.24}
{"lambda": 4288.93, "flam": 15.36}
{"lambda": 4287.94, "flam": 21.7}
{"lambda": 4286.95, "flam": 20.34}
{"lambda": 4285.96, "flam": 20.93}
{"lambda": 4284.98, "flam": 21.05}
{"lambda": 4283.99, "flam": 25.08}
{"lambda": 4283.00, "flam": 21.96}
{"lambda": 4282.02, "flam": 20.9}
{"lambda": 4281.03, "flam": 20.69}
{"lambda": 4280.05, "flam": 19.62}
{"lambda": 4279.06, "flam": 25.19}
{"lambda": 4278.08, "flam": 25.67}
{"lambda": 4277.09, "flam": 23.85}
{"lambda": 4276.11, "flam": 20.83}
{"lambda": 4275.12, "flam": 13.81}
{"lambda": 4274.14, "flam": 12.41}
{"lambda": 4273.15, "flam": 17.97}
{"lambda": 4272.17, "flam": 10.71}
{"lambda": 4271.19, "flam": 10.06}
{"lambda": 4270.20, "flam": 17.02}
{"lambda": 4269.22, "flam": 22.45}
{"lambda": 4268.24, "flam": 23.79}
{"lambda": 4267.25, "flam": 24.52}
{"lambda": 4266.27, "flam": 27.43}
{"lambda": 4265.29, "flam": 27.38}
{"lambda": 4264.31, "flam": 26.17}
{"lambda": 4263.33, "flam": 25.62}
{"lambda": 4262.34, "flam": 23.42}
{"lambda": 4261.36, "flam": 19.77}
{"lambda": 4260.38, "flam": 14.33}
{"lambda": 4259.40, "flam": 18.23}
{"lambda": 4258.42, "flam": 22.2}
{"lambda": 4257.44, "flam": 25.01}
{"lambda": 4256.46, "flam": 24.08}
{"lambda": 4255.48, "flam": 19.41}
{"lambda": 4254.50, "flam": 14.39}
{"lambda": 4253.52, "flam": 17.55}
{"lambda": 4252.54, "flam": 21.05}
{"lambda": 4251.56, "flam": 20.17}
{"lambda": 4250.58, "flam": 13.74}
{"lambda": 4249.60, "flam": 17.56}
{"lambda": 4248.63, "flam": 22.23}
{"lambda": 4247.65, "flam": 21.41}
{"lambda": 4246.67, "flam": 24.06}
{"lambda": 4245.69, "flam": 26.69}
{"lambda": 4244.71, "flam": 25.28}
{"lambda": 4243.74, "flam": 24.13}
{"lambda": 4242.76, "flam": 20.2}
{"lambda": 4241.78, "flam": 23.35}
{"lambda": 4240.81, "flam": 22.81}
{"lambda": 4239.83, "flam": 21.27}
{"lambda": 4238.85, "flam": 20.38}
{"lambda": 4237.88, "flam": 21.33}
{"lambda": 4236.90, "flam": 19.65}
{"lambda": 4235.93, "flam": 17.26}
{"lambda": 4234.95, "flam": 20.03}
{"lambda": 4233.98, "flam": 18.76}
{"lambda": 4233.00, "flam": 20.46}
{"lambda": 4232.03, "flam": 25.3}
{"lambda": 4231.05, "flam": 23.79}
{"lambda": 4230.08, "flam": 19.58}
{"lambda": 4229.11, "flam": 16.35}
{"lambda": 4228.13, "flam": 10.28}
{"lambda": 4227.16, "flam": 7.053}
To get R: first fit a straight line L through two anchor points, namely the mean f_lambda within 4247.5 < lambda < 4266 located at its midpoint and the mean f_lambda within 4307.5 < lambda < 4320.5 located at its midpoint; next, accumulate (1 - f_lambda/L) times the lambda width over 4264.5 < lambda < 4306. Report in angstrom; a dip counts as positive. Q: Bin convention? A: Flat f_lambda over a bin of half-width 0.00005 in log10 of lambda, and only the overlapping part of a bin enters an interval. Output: 4.0 angstrom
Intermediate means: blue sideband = 20.8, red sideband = 22.5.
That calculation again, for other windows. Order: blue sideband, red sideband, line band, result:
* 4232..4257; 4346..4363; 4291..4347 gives 6.7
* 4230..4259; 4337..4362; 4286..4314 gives 7.2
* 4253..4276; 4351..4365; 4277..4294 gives 0.6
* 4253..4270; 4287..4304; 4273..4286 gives -0.5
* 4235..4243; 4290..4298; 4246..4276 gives 0.9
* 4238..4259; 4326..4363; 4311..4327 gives 1.3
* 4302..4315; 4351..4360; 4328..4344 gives -3.7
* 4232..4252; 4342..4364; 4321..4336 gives 0.6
